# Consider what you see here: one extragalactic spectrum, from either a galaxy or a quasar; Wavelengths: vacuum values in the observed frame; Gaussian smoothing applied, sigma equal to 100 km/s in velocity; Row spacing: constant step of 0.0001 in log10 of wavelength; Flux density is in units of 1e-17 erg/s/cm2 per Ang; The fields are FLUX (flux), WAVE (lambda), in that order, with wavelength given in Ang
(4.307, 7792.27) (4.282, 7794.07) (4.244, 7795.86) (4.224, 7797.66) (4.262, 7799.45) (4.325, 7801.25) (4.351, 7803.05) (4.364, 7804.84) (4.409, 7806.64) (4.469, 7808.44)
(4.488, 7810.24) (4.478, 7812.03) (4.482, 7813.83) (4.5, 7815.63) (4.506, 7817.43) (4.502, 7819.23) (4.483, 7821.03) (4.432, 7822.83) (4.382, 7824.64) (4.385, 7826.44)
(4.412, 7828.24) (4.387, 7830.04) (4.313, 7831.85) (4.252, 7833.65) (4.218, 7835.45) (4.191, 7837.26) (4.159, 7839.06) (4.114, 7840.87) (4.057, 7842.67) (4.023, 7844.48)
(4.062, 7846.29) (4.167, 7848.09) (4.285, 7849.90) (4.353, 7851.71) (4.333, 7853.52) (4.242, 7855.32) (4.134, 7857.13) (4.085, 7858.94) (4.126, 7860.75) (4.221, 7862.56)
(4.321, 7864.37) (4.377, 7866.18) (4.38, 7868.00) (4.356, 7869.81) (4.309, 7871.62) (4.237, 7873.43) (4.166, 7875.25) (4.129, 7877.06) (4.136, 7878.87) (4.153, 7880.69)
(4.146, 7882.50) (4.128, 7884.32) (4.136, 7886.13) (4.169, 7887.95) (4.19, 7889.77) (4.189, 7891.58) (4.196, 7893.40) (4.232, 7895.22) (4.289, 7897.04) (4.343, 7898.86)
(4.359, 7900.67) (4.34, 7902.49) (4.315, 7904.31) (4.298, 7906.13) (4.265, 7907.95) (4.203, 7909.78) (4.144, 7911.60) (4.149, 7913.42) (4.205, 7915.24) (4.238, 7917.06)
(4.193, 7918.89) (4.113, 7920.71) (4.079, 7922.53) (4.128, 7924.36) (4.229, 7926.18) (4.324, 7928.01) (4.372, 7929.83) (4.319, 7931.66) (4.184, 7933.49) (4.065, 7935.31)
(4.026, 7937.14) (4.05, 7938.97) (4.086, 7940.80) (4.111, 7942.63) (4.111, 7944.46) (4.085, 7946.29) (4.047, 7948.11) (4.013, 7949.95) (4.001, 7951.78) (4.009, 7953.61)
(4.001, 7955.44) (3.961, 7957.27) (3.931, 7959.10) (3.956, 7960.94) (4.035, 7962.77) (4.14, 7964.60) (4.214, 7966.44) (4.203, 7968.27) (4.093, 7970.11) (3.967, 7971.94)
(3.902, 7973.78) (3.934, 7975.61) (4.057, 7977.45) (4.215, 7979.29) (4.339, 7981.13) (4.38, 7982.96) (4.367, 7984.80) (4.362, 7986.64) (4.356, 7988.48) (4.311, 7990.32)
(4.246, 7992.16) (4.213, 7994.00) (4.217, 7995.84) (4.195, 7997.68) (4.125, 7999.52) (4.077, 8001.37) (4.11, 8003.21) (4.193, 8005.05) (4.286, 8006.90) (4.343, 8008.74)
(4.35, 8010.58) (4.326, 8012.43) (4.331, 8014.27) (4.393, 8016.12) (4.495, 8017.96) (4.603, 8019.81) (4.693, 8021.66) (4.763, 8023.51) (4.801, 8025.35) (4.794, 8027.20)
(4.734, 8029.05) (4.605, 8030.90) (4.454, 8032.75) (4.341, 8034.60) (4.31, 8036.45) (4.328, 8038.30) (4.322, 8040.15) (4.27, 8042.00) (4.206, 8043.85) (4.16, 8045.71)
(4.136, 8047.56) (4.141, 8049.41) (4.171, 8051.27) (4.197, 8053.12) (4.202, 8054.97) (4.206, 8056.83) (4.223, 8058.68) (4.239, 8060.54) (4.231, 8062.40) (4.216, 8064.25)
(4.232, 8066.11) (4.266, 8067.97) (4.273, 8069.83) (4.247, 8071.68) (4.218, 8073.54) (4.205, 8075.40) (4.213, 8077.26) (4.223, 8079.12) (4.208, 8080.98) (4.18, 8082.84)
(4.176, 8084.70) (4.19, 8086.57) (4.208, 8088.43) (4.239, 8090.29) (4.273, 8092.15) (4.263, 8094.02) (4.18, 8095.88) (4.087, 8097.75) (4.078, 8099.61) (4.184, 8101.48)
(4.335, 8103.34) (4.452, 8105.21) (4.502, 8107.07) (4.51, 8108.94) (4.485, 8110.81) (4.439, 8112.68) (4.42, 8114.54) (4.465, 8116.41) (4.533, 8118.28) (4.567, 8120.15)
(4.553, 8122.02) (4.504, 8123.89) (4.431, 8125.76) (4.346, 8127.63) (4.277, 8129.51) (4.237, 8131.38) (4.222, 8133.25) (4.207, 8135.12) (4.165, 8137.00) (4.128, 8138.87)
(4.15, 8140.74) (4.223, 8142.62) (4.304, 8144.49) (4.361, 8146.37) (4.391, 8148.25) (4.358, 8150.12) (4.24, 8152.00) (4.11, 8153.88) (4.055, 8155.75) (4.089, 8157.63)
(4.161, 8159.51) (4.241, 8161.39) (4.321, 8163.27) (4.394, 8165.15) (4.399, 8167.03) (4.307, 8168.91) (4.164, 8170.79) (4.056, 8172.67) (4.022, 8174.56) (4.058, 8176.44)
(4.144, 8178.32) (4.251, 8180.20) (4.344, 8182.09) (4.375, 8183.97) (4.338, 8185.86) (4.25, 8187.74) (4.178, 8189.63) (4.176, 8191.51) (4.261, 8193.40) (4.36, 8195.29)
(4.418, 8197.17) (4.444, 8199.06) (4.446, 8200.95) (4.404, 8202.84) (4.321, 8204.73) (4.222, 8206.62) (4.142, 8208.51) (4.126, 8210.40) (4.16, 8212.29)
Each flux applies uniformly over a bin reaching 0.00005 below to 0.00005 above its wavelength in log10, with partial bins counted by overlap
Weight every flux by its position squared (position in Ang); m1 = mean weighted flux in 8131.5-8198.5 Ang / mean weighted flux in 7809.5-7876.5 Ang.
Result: 1.07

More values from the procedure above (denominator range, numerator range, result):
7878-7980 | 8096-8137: 1.10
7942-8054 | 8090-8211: 1.05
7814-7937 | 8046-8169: 1.07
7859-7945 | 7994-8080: 1.06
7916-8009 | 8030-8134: 1.07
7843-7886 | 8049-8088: 1.05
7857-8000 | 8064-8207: 1.08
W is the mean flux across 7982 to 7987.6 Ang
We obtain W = 4.37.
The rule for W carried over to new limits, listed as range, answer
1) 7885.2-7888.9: 4.15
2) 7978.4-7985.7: 4.33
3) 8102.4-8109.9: 4.45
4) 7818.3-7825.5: 4.45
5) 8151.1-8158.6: 4.12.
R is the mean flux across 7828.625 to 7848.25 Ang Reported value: 4.18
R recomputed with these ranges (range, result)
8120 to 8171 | 4.28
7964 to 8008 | 4.19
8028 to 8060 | 4.3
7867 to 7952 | 4.19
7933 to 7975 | 4.05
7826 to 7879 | 4.23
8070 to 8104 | 4.21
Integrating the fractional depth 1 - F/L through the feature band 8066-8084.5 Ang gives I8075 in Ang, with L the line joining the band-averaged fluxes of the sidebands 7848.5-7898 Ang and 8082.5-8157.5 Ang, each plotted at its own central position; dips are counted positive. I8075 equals 0.3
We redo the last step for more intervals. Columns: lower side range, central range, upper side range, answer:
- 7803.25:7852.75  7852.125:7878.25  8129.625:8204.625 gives 0.5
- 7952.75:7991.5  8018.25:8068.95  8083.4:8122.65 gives -1.5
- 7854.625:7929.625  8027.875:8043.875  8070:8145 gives -0.5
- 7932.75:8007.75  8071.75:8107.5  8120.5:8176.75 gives -0.1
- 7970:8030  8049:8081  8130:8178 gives 0.4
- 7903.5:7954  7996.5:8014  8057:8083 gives -0.1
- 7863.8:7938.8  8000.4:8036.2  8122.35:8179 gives -1.9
